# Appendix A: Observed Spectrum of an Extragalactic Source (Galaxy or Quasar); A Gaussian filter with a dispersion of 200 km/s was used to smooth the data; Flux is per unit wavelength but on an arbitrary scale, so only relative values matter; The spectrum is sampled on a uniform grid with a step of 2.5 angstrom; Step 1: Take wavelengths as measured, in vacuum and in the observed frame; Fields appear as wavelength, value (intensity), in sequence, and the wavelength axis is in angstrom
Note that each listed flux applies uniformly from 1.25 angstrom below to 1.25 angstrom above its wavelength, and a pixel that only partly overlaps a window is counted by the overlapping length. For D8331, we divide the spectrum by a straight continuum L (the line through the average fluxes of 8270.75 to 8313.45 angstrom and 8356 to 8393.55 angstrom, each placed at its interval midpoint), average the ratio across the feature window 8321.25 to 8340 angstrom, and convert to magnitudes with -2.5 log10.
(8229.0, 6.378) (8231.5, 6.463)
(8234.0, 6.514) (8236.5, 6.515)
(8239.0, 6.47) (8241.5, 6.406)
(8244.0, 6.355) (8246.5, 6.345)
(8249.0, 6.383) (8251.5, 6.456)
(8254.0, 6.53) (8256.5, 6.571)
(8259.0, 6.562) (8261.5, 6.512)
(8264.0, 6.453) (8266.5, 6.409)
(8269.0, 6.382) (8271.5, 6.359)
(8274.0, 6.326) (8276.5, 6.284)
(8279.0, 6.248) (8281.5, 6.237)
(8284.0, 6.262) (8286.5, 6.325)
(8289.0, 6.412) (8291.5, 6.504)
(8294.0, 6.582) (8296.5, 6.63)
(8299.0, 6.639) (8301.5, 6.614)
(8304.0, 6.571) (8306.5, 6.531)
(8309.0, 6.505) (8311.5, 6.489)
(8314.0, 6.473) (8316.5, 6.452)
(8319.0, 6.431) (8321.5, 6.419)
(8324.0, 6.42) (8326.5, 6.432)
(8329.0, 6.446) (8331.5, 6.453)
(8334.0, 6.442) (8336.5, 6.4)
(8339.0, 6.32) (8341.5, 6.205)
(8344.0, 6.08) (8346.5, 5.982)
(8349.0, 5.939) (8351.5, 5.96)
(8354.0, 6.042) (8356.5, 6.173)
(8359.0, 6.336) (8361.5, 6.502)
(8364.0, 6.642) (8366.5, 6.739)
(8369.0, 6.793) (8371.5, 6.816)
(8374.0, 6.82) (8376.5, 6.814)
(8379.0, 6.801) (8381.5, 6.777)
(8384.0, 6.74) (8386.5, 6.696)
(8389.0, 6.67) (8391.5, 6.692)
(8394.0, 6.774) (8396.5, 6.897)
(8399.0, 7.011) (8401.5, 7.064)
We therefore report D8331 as 0.02 mag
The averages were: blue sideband 6.44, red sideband 6.68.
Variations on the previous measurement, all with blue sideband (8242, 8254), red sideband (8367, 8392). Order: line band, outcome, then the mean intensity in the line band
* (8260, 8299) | 0.01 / 6.4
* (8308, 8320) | 0.02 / 6.47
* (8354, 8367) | 0.05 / 6.42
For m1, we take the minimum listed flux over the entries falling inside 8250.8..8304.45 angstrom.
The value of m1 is 6.237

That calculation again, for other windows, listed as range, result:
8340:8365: 5.939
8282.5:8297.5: 6.262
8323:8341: 6.32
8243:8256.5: 6.345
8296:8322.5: 6.419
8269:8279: 6.248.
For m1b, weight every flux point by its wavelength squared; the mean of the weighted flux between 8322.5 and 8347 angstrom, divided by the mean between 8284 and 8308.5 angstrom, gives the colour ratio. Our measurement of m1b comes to 1.0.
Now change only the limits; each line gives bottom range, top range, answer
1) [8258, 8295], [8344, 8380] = 1.03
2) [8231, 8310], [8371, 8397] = 1.08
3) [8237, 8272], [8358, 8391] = 1.07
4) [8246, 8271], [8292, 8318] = 1.02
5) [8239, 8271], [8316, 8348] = 1.00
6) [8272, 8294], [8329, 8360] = 0.99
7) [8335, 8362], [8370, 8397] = 1.11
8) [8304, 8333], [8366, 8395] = 1.06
